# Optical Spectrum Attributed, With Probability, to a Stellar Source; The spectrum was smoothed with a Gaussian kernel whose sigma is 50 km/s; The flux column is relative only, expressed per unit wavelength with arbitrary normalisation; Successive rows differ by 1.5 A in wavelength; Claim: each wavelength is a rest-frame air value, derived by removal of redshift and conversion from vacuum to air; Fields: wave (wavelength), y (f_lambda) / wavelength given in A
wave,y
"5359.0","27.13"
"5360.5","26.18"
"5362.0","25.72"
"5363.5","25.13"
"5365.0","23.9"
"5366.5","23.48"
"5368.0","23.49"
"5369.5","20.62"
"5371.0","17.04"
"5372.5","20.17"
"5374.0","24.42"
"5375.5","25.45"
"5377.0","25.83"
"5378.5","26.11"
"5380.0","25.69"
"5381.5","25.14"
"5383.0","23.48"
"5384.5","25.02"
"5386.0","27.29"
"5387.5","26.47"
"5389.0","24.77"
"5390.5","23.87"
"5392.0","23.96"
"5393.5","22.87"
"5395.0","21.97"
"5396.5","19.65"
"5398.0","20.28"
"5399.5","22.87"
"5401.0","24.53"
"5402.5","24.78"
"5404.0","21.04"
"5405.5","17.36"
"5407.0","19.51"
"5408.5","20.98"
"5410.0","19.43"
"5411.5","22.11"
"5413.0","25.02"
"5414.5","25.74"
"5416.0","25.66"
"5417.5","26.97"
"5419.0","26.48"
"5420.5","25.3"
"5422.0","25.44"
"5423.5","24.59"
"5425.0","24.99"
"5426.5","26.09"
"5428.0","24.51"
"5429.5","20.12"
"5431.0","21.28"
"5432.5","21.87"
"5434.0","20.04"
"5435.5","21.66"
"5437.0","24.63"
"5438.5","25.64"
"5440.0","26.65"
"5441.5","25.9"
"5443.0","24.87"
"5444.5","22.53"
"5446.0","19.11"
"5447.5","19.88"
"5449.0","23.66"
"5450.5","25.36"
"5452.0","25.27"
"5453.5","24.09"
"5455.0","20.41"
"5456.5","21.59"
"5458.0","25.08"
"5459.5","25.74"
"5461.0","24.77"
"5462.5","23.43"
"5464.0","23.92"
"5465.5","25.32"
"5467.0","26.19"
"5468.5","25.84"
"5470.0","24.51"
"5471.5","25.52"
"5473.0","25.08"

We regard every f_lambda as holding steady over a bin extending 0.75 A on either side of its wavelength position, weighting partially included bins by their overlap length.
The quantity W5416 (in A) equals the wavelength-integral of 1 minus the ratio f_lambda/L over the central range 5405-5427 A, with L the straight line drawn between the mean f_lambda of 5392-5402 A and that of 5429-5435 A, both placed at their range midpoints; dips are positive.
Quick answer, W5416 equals -2.3 A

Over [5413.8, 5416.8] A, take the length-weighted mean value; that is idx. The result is 25.7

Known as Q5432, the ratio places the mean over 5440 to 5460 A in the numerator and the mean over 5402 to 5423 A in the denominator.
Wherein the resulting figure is 1.0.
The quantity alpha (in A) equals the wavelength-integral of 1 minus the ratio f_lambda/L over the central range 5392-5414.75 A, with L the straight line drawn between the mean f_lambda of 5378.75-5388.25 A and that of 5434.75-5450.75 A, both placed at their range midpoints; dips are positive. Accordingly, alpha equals 2.8 A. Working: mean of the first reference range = 25.5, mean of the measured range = 21.9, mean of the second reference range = 23.6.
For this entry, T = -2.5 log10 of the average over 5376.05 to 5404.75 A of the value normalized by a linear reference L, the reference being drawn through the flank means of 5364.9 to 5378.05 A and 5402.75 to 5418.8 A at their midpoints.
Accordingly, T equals -0.06 mag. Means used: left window 22.7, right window 22.6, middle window 24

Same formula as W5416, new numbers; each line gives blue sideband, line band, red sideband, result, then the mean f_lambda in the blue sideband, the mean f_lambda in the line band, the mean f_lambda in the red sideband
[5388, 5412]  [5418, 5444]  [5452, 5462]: -1.4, 21.9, 24.1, 23.7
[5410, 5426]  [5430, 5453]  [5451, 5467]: 1.2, 25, 23.2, 24.1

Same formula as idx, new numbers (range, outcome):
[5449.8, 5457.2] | 23.3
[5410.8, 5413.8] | 23.6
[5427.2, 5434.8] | 21.6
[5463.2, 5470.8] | 25.1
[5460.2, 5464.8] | 24.1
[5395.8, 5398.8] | 20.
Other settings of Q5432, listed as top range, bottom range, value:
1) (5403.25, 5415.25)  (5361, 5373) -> 0.95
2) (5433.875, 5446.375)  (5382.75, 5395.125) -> 0.97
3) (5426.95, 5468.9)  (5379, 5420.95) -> 1.00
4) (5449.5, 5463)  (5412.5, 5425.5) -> 0.94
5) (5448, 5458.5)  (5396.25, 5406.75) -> 1.09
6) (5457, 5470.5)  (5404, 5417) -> 1.13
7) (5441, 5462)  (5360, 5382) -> 0.98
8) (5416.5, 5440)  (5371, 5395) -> 0.99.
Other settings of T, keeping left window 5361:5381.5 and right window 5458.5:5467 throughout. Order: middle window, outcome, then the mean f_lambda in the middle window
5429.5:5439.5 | 0.09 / 22.4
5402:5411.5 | 0.18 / 20.5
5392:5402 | 0.08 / 22.2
